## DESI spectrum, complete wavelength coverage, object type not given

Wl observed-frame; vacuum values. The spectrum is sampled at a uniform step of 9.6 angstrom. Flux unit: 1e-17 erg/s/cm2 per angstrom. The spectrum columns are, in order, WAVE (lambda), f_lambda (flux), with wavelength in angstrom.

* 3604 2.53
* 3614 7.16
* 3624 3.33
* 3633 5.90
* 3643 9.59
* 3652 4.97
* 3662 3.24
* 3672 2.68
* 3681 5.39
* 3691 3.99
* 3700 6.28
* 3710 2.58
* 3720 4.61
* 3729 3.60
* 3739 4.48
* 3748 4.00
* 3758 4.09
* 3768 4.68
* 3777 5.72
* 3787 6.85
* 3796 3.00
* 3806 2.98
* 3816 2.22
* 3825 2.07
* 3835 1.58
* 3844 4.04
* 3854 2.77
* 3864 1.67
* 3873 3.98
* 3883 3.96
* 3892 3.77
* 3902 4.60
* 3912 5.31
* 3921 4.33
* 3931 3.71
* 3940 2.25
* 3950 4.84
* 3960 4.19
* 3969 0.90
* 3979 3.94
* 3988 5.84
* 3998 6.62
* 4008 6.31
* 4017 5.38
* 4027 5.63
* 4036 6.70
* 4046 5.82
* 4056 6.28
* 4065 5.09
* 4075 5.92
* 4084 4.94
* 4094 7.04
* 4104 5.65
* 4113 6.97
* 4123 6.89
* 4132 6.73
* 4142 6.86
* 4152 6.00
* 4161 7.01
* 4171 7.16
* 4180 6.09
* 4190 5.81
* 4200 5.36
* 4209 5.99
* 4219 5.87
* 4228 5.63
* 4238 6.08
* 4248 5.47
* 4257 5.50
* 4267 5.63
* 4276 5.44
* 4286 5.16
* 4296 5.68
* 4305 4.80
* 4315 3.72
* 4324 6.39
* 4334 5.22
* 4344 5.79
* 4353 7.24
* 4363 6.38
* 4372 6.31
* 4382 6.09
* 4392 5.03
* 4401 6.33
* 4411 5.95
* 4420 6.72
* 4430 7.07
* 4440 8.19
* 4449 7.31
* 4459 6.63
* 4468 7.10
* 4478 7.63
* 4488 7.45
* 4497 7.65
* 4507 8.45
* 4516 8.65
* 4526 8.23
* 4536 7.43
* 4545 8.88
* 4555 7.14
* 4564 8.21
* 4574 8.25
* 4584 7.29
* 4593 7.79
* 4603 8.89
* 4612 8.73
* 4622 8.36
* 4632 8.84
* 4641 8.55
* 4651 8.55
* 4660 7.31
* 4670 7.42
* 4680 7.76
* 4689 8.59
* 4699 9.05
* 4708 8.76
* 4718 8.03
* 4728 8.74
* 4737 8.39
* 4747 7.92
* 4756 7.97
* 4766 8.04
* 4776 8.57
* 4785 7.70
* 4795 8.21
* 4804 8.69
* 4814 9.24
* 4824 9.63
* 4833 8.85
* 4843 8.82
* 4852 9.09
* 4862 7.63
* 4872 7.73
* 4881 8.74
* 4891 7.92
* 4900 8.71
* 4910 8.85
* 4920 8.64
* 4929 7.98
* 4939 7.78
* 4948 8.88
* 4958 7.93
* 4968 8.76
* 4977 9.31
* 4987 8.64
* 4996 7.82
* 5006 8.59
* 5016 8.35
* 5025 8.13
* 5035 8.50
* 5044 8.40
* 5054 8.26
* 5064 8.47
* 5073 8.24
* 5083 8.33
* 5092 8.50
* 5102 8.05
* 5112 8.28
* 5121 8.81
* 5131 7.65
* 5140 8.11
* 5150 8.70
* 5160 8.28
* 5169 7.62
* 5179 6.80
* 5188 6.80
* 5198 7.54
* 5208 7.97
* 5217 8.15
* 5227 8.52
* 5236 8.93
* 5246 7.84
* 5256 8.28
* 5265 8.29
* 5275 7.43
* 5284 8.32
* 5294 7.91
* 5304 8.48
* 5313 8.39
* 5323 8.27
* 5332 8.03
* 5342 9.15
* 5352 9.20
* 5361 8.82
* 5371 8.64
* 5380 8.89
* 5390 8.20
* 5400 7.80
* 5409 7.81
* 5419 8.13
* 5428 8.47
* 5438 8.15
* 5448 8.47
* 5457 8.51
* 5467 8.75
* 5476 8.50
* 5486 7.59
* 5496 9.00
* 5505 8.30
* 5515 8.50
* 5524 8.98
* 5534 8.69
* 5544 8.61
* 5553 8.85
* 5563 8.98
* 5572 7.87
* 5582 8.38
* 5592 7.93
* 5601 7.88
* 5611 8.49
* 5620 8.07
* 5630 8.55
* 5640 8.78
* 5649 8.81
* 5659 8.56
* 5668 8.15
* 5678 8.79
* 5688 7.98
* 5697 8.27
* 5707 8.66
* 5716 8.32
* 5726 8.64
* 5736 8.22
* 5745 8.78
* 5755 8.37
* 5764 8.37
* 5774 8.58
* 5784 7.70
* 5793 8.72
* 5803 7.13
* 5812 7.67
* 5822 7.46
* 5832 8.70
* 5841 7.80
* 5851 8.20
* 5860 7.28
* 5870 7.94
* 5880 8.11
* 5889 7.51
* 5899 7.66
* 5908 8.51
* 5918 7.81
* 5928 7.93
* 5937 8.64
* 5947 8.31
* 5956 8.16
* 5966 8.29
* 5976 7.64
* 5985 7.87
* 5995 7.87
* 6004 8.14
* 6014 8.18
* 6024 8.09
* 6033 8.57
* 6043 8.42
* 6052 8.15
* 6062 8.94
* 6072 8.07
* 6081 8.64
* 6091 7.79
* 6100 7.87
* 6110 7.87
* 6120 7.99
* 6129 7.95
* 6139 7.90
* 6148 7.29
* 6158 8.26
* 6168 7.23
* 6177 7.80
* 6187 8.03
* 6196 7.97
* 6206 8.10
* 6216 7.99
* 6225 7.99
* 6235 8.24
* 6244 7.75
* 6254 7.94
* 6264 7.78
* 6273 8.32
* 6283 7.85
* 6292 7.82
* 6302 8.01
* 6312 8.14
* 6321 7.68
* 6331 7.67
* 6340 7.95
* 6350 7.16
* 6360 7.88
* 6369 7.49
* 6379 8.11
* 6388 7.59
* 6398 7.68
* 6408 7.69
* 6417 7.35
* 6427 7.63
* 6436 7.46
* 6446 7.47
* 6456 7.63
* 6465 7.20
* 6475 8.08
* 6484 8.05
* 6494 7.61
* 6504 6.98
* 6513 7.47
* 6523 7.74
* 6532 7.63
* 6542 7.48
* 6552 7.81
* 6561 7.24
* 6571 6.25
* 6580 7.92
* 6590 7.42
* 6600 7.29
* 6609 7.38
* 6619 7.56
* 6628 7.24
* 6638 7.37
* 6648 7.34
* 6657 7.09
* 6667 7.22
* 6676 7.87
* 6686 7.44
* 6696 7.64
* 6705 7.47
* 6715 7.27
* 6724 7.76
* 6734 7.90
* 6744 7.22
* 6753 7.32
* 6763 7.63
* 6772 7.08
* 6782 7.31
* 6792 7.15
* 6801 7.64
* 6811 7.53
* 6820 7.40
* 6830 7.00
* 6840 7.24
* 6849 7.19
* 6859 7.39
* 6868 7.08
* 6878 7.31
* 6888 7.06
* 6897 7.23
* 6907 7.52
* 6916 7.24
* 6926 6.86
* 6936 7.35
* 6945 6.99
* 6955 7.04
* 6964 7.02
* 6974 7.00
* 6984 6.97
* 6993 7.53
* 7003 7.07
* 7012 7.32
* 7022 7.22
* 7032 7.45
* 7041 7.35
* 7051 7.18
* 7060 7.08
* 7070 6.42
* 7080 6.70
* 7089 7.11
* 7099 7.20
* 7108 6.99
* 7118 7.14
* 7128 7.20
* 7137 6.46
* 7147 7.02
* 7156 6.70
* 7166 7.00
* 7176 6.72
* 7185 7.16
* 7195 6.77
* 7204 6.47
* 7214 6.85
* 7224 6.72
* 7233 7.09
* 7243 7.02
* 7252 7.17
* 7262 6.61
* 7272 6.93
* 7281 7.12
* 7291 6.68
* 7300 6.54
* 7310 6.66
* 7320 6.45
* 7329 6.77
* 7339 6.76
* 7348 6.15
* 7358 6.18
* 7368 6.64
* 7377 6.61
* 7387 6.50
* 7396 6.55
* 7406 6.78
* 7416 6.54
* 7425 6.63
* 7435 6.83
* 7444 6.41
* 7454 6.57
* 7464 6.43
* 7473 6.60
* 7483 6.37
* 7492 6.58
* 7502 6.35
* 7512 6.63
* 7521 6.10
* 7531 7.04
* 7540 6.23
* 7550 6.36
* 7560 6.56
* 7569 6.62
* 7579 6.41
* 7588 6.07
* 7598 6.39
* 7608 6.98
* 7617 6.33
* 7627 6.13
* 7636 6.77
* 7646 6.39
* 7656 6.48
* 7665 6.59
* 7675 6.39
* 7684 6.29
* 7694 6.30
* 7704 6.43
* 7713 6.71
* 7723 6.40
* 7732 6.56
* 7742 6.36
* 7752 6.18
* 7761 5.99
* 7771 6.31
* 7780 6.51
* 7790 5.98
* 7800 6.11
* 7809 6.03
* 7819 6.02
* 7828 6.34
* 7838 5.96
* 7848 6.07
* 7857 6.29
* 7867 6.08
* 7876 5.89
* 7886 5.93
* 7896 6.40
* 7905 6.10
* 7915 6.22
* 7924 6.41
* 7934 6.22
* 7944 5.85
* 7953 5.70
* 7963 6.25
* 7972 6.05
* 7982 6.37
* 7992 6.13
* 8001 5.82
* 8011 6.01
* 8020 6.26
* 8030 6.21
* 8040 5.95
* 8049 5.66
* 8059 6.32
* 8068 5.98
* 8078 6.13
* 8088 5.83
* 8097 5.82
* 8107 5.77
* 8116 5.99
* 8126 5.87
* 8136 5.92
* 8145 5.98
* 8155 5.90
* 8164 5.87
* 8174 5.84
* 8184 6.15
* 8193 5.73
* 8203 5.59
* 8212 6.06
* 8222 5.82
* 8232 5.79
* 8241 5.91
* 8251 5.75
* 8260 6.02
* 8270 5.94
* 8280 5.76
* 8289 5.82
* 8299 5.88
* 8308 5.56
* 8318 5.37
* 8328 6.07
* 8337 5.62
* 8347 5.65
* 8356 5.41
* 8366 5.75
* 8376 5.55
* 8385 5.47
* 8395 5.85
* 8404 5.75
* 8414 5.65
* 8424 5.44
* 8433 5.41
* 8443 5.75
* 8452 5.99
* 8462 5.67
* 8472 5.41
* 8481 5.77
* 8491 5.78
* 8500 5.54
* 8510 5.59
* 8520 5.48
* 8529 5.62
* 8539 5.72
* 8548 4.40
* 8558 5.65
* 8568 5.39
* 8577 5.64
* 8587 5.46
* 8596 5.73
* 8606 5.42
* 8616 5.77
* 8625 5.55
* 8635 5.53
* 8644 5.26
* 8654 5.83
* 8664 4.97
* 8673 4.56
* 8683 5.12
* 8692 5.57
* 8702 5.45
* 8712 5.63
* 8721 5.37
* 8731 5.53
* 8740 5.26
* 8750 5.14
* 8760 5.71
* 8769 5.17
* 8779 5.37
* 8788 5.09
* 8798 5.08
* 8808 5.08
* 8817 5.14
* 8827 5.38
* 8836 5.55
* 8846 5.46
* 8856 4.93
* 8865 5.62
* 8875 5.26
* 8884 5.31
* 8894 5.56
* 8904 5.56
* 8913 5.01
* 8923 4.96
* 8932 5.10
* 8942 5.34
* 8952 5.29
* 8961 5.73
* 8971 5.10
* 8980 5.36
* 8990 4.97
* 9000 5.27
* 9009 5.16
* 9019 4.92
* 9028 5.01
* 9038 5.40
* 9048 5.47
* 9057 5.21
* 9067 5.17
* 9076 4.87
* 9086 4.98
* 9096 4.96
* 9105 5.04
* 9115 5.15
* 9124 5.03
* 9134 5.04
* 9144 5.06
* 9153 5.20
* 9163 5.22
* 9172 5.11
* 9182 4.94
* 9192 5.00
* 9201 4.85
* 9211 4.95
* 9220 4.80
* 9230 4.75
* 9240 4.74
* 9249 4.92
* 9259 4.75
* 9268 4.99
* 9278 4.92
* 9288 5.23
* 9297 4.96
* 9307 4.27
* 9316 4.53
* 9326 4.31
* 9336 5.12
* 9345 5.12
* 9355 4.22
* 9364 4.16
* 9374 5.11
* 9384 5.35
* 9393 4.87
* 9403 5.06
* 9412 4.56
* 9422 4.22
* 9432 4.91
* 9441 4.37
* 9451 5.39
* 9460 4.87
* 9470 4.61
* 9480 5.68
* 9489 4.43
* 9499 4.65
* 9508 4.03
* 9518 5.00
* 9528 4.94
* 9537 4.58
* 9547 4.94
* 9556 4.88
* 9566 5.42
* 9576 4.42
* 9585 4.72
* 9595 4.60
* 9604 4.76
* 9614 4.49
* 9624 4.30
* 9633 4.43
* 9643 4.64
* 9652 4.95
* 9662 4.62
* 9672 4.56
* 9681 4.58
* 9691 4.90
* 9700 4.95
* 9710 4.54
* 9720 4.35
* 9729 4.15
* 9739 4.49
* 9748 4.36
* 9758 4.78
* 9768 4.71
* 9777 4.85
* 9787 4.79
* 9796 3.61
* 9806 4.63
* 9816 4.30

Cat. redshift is 0.001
